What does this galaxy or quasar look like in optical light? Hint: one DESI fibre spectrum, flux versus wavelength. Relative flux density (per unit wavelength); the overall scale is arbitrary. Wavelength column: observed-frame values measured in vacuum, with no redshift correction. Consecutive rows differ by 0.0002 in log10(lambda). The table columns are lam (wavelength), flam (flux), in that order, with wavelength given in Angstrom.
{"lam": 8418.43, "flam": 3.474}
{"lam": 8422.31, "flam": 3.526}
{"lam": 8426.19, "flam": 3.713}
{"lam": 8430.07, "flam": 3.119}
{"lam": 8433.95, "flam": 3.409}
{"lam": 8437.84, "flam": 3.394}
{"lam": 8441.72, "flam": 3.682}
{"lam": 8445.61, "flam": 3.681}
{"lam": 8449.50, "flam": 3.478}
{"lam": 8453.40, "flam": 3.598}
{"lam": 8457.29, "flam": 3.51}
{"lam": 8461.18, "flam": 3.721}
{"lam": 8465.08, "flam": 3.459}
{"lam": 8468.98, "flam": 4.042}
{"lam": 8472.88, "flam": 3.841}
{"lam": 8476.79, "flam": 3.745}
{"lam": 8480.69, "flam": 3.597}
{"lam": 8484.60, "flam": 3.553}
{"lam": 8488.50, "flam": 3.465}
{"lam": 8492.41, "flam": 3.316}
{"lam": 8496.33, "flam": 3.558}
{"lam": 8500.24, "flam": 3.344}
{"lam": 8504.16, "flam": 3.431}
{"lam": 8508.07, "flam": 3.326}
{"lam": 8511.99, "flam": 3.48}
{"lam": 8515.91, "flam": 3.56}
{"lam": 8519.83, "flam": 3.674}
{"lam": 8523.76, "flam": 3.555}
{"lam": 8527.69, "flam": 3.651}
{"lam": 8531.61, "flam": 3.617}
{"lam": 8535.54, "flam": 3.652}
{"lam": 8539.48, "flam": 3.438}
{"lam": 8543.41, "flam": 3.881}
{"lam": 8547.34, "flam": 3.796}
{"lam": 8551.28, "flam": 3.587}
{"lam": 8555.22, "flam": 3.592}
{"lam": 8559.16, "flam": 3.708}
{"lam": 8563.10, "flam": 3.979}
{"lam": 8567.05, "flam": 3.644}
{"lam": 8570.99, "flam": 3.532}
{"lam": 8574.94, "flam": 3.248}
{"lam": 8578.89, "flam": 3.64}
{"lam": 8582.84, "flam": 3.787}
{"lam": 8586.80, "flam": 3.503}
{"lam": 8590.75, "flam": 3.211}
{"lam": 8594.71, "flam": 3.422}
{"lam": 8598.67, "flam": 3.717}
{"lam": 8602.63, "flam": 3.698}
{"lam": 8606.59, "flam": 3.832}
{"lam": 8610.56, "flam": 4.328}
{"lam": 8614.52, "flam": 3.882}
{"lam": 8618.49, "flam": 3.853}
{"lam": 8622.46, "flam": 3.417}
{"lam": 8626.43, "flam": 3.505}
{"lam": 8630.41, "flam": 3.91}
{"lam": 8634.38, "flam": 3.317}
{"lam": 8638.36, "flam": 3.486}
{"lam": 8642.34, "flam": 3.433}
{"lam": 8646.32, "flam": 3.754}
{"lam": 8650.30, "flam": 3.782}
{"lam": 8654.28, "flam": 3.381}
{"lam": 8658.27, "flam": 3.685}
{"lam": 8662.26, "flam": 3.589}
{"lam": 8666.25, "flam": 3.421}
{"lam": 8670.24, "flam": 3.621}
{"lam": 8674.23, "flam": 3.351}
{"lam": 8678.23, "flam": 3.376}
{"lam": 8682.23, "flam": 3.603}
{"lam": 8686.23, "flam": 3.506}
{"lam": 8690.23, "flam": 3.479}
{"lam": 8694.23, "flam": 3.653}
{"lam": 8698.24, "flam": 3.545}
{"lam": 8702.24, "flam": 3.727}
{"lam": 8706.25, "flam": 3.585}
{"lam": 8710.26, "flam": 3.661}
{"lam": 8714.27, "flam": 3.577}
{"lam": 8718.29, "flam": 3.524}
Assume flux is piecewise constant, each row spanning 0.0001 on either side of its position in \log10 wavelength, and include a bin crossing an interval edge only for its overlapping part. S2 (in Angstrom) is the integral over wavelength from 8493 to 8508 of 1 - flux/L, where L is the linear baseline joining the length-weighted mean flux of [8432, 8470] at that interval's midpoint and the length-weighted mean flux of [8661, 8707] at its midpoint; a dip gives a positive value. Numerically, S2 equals 0.7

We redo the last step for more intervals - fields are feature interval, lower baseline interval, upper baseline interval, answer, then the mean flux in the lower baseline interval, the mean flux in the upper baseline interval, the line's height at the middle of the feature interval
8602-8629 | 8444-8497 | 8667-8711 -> -1.7 Angstrom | 3.61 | 3.55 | 3.57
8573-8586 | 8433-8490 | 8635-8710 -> 0.1 Angstrom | 3.62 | 3.55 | 3.58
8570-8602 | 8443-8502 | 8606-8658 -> 1.2 Angstrom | 3.6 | 3.68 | 3.65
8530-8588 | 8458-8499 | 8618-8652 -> -0.6 Angstrom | 3.62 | 3.59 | 3.61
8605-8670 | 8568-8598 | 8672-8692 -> -3.4 Angstrom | 3.49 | 3.46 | 3.48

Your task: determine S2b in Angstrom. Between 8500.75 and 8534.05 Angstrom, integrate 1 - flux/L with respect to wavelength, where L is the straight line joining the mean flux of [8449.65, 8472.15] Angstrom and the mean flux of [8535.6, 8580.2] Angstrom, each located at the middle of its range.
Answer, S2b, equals 1.1 Angstrom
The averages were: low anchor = 3.66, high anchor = 3.64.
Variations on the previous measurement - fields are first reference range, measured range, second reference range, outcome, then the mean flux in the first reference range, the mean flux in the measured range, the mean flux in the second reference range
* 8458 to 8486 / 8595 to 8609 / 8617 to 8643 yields -0.6 Angstrom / 3.7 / 3.73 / 3.56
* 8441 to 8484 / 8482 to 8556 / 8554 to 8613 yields 2.2 Angstrom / 3.66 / 3.55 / 3.66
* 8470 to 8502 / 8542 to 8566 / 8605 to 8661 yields -0.9 Angstrom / 3.57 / 3.75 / 3.68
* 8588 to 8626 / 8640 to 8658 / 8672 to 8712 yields 0.1 Angstrom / 3.69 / 3.6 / 3.55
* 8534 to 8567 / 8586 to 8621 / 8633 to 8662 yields -1.0 Angstrom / 3.7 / 3.72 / 3.56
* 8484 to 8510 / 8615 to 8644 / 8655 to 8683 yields -0.7 Angstrom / 3.42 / 3.58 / 3.51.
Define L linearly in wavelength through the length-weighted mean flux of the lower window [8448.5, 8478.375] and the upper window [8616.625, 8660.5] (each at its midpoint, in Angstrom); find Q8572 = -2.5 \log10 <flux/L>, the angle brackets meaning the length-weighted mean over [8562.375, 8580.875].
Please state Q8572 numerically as 0.01 mag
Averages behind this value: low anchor 3.68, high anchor 3.59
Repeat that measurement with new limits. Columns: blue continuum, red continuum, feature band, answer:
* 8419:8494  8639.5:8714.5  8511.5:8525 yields -0.002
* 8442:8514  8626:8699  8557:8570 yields -0.059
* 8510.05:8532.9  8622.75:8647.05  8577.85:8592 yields 0.006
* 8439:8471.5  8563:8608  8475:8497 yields 0.028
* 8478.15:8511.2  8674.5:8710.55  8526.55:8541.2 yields -0.035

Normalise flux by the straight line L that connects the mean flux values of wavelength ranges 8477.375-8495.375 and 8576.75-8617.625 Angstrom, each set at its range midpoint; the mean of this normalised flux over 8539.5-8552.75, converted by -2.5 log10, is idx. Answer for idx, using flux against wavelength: -0.03 mag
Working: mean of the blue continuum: 3.51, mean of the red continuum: 3.7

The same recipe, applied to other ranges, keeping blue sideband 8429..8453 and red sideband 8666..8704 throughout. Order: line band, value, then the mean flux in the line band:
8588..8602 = 0.01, 3.48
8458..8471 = -0.07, 3.72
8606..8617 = -0.15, 4.03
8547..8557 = -0.04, 3.64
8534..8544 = -0.04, 3.62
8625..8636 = -0.02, 3.59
